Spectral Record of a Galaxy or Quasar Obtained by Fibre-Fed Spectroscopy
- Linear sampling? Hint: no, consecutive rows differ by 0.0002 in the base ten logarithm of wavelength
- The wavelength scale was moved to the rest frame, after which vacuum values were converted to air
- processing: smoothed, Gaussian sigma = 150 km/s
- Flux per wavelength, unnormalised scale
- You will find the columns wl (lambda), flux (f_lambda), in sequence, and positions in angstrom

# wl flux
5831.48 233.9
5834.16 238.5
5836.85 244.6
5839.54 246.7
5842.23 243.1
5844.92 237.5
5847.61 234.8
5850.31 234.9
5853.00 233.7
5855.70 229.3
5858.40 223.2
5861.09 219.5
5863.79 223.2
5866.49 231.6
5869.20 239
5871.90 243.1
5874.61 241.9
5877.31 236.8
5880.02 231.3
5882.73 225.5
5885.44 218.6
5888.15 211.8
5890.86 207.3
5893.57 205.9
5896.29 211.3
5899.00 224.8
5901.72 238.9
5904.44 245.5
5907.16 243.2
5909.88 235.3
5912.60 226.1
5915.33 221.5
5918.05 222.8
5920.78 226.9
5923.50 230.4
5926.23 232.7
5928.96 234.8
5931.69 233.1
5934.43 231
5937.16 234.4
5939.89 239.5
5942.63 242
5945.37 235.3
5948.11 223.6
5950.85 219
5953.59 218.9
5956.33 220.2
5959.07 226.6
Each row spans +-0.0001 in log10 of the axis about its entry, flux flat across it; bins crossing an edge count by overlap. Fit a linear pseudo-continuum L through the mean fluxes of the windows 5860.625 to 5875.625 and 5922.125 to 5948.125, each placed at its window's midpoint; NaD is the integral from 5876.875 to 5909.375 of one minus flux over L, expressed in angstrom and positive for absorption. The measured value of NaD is 1.2 angstrom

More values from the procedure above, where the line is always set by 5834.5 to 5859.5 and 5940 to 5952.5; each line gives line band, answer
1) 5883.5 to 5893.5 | 0.9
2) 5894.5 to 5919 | 0.3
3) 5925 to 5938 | -0.1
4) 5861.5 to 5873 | 0.1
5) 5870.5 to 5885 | 0.0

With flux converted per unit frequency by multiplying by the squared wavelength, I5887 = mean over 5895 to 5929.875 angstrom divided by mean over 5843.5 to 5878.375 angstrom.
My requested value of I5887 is 1.0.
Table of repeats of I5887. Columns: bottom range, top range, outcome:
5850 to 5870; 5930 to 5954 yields 1.04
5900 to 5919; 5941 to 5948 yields 1.02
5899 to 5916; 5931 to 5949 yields 1.01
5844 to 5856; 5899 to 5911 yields 1.04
